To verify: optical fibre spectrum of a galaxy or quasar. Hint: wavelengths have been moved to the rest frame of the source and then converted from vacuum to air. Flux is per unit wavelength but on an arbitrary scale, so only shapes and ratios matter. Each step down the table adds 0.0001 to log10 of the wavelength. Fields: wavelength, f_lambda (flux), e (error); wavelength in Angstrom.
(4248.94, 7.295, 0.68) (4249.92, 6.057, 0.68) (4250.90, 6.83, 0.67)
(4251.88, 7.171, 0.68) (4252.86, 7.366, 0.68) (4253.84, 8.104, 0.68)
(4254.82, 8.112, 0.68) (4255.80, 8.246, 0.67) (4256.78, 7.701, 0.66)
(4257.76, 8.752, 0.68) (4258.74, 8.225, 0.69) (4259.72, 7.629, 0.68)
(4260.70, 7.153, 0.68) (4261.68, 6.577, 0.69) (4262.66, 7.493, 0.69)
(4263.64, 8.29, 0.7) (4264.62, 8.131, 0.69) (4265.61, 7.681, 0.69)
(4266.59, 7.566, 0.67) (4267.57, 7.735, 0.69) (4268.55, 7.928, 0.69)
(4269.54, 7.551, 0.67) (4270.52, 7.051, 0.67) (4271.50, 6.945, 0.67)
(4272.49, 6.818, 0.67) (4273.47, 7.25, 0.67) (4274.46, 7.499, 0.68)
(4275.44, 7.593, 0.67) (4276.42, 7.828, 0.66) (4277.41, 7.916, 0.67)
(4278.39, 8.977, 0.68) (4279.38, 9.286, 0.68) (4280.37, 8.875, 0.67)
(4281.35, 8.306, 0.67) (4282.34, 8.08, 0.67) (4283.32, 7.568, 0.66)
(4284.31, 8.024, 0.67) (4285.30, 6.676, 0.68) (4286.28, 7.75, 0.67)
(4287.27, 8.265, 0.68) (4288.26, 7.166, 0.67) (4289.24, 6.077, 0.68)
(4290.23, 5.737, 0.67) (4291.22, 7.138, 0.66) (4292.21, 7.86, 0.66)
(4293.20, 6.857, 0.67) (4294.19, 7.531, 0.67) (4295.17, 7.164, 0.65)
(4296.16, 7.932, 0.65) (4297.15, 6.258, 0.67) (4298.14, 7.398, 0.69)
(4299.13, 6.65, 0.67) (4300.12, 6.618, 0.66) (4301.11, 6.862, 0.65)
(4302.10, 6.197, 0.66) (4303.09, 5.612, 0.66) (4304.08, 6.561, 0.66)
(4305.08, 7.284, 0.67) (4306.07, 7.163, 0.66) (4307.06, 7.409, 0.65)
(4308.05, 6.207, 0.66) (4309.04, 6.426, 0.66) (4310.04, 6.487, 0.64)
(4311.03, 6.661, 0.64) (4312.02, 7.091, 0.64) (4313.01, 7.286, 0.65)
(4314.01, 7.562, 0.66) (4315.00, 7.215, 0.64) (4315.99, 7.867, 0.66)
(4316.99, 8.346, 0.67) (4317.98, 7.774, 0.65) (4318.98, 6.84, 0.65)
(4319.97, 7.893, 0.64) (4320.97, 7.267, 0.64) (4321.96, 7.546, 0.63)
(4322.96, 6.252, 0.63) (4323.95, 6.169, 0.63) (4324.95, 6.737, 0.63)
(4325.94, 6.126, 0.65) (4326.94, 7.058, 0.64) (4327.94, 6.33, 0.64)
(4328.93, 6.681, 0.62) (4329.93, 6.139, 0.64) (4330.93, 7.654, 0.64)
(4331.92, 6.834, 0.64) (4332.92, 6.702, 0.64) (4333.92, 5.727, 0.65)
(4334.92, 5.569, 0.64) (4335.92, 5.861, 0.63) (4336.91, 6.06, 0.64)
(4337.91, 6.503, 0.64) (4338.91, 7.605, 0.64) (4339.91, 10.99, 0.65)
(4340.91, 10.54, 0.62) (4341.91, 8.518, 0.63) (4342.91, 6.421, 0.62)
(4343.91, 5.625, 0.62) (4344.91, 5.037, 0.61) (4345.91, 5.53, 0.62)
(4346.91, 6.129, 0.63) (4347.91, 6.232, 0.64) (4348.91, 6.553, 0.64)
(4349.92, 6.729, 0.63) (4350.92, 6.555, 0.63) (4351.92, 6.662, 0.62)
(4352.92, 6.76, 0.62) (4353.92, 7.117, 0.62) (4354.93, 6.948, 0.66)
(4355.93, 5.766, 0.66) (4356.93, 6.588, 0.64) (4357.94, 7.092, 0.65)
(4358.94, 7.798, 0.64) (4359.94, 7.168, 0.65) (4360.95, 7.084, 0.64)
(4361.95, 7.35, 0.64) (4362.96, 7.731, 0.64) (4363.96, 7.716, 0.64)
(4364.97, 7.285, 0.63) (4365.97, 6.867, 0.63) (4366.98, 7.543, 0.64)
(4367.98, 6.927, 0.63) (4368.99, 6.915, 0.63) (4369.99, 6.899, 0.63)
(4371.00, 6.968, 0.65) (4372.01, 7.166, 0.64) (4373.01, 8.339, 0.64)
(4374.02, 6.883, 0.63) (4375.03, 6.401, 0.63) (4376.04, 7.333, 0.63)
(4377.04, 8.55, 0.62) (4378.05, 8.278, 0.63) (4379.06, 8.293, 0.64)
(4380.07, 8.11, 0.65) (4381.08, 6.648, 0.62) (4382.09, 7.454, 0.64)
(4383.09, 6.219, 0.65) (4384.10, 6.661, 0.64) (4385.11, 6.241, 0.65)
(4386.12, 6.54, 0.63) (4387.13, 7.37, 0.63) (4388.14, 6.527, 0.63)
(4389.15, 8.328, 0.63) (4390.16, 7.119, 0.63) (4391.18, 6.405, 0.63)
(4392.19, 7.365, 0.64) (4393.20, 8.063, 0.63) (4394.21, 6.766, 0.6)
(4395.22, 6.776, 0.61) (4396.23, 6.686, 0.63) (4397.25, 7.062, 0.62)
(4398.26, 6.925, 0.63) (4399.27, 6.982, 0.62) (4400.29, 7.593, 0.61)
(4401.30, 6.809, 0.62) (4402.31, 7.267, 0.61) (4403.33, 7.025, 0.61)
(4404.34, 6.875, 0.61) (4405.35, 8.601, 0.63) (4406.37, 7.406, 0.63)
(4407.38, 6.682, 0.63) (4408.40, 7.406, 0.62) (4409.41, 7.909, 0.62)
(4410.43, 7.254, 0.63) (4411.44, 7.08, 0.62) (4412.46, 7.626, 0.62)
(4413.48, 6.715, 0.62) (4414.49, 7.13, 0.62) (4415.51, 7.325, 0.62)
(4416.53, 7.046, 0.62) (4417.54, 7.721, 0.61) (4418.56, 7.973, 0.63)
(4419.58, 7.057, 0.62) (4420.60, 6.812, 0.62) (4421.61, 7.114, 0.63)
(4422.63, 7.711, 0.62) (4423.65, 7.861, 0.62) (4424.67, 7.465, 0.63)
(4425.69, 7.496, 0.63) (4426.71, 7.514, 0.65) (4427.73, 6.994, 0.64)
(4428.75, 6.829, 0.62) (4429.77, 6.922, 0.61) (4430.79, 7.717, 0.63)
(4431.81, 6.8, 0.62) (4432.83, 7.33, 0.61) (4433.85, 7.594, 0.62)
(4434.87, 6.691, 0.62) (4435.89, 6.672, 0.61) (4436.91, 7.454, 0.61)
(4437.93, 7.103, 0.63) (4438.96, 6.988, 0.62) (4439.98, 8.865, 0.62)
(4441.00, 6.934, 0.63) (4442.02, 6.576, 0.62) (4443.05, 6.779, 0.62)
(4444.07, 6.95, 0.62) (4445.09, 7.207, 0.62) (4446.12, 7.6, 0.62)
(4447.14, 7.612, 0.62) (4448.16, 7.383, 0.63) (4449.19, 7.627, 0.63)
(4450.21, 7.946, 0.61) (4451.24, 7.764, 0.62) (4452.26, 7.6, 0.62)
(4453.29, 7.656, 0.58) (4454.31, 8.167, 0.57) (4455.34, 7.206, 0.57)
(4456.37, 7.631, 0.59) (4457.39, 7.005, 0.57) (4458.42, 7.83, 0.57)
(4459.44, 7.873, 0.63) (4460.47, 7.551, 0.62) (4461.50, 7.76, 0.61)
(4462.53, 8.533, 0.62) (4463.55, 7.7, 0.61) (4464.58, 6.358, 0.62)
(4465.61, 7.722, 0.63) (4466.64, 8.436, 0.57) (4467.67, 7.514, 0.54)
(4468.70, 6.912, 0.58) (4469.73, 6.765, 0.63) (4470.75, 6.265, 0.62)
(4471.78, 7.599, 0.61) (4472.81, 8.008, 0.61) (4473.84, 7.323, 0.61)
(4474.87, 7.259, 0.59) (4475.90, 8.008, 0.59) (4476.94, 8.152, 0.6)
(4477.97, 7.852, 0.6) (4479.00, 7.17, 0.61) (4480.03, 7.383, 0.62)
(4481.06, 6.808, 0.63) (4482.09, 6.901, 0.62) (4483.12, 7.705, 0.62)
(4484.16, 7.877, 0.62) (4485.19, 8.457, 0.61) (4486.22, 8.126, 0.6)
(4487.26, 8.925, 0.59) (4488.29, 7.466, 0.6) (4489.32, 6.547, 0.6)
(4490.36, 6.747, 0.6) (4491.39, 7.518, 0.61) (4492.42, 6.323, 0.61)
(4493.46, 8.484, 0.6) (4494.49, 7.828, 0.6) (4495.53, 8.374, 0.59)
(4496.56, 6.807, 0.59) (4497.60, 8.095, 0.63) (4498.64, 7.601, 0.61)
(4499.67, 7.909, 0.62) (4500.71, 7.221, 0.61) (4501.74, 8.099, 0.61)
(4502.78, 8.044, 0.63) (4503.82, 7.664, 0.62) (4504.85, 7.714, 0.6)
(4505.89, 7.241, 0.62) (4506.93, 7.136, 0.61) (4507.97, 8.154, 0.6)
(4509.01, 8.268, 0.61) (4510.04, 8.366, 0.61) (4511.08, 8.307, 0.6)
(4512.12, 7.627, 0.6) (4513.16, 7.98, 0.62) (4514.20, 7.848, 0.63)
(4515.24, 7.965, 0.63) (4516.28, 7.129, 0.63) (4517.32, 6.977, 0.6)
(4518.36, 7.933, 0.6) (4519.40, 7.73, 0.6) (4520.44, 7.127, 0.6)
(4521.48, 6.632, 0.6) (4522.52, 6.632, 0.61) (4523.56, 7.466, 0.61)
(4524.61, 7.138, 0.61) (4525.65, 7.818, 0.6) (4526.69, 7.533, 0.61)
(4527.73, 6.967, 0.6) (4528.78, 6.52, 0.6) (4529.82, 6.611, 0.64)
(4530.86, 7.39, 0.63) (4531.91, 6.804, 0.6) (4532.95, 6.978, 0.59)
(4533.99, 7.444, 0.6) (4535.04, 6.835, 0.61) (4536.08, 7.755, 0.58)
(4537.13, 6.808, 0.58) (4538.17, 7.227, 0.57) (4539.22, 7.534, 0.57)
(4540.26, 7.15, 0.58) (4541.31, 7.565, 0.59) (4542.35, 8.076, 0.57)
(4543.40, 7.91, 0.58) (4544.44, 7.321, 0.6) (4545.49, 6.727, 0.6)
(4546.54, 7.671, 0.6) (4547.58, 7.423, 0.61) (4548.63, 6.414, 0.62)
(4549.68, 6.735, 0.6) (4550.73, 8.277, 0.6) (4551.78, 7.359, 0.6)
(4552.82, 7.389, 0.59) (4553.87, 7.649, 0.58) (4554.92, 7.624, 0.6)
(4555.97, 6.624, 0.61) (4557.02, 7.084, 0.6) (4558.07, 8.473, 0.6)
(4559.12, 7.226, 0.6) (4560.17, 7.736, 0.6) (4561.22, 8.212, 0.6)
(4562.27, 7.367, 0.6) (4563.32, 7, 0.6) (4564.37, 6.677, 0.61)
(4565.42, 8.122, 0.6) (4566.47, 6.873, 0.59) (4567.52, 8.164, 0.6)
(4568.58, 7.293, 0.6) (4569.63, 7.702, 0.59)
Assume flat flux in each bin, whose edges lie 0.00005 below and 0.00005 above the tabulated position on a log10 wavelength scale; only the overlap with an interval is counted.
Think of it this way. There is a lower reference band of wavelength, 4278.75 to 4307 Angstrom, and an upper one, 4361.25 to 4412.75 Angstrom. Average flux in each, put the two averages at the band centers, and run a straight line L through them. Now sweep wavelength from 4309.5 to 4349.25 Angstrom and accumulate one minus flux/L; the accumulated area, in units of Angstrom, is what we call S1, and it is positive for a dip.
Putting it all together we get 1.7 Angstrom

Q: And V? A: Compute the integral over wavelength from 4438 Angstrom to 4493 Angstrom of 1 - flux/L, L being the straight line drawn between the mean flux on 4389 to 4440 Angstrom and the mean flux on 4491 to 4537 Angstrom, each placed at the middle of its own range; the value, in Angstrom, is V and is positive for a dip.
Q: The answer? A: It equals -0.8 Angstrom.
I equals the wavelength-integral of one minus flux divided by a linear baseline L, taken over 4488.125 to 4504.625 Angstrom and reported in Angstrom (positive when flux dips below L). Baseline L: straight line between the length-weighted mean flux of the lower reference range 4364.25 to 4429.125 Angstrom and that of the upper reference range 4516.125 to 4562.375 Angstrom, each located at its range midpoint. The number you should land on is -0.6 Angstrom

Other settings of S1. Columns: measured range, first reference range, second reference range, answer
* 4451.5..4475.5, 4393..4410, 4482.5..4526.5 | -0.1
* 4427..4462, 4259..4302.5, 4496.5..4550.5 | 0.3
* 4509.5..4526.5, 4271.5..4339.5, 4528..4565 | -0.6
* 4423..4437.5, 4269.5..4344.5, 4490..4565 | 0.2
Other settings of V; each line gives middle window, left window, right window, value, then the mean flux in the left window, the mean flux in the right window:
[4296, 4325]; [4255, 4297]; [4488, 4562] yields 2.39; 7.63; 7.45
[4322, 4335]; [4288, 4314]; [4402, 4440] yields 0.78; 6.84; 7.3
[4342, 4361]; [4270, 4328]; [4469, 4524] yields 1.99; 7.21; 7.58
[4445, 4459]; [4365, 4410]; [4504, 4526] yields -0.39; 7.21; 7.58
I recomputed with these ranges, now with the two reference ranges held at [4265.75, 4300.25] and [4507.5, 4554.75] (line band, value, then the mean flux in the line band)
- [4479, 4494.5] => -0.2 Angstrom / 7.52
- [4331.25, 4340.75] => 0.6 Angstrom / 7.02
